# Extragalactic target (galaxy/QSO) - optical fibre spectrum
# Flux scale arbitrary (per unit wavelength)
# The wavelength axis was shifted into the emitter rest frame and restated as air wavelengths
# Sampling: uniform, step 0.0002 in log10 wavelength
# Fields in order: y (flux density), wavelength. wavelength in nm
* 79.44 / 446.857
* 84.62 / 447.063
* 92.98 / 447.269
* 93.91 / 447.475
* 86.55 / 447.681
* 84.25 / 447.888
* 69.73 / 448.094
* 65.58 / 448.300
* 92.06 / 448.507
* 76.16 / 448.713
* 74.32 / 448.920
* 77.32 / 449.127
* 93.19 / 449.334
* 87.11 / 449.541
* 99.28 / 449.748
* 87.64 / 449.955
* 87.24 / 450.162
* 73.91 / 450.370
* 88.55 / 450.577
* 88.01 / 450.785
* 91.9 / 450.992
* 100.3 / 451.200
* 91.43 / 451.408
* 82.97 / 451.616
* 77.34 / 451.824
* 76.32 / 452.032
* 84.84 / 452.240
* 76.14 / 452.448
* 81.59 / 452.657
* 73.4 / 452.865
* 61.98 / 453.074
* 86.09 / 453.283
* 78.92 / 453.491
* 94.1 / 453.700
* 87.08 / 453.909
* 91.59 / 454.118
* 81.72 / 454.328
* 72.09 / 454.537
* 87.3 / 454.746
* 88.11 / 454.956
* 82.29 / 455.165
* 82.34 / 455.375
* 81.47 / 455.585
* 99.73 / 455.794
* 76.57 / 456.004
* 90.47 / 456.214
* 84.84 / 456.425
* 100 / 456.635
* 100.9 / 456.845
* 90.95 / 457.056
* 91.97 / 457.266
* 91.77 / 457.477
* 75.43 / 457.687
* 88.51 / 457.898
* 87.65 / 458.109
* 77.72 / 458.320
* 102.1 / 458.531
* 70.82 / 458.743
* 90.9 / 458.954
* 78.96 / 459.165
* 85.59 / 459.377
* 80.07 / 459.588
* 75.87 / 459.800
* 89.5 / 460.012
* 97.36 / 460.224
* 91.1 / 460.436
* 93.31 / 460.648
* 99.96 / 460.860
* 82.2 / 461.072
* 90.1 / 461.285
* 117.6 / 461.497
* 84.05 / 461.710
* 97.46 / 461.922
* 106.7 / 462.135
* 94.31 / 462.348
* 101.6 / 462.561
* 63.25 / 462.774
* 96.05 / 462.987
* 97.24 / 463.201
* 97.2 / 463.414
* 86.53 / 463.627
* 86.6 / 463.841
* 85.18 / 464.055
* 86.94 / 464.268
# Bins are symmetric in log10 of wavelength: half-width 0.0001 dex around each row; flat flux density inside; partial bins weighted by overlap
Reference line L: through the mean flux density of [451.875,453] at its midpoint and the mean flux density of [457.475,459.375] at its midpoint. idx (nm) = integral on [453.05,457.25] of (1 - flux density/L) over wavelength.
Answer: -0.287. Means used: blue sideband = 78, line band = 86.5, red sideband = 84.5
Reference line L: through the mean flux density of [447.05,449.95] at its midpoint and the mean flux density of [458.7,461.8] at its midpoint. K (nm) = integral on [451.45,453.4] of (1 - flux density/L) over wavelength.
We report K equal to 0.17 nm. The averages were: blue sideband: 84.2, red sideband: 88.9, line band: 78.3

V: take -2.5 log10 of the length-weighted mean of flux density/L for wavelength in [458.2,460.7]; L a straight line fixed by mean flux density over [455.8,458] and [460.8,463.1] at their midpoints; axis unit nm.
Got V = 0.07 mag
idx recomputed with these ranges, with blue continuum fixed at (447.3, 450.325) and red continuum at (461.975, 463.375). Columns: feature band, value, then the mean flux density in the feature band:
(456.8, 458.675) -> 0.024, 88.9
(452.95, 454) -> 0.069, 81.4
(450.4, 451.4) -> -0.064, 90.8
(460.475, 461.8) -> -0.029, 94.5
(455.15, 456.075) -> 0.038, 85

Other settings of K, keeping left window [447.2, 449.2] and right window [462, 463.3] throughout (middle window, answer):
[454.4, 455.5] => 0.06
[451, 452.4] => -0.03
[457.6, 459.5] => 0.12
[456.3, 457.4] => -0.07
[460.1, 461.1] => -0.02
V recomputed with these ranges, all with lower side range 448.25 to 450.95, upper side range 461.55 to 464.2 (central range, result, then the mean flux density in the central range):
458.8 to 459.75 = 0.09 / 82.8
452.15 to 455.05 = 0.06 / 81.7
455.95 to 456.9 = -0.03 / 90.7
